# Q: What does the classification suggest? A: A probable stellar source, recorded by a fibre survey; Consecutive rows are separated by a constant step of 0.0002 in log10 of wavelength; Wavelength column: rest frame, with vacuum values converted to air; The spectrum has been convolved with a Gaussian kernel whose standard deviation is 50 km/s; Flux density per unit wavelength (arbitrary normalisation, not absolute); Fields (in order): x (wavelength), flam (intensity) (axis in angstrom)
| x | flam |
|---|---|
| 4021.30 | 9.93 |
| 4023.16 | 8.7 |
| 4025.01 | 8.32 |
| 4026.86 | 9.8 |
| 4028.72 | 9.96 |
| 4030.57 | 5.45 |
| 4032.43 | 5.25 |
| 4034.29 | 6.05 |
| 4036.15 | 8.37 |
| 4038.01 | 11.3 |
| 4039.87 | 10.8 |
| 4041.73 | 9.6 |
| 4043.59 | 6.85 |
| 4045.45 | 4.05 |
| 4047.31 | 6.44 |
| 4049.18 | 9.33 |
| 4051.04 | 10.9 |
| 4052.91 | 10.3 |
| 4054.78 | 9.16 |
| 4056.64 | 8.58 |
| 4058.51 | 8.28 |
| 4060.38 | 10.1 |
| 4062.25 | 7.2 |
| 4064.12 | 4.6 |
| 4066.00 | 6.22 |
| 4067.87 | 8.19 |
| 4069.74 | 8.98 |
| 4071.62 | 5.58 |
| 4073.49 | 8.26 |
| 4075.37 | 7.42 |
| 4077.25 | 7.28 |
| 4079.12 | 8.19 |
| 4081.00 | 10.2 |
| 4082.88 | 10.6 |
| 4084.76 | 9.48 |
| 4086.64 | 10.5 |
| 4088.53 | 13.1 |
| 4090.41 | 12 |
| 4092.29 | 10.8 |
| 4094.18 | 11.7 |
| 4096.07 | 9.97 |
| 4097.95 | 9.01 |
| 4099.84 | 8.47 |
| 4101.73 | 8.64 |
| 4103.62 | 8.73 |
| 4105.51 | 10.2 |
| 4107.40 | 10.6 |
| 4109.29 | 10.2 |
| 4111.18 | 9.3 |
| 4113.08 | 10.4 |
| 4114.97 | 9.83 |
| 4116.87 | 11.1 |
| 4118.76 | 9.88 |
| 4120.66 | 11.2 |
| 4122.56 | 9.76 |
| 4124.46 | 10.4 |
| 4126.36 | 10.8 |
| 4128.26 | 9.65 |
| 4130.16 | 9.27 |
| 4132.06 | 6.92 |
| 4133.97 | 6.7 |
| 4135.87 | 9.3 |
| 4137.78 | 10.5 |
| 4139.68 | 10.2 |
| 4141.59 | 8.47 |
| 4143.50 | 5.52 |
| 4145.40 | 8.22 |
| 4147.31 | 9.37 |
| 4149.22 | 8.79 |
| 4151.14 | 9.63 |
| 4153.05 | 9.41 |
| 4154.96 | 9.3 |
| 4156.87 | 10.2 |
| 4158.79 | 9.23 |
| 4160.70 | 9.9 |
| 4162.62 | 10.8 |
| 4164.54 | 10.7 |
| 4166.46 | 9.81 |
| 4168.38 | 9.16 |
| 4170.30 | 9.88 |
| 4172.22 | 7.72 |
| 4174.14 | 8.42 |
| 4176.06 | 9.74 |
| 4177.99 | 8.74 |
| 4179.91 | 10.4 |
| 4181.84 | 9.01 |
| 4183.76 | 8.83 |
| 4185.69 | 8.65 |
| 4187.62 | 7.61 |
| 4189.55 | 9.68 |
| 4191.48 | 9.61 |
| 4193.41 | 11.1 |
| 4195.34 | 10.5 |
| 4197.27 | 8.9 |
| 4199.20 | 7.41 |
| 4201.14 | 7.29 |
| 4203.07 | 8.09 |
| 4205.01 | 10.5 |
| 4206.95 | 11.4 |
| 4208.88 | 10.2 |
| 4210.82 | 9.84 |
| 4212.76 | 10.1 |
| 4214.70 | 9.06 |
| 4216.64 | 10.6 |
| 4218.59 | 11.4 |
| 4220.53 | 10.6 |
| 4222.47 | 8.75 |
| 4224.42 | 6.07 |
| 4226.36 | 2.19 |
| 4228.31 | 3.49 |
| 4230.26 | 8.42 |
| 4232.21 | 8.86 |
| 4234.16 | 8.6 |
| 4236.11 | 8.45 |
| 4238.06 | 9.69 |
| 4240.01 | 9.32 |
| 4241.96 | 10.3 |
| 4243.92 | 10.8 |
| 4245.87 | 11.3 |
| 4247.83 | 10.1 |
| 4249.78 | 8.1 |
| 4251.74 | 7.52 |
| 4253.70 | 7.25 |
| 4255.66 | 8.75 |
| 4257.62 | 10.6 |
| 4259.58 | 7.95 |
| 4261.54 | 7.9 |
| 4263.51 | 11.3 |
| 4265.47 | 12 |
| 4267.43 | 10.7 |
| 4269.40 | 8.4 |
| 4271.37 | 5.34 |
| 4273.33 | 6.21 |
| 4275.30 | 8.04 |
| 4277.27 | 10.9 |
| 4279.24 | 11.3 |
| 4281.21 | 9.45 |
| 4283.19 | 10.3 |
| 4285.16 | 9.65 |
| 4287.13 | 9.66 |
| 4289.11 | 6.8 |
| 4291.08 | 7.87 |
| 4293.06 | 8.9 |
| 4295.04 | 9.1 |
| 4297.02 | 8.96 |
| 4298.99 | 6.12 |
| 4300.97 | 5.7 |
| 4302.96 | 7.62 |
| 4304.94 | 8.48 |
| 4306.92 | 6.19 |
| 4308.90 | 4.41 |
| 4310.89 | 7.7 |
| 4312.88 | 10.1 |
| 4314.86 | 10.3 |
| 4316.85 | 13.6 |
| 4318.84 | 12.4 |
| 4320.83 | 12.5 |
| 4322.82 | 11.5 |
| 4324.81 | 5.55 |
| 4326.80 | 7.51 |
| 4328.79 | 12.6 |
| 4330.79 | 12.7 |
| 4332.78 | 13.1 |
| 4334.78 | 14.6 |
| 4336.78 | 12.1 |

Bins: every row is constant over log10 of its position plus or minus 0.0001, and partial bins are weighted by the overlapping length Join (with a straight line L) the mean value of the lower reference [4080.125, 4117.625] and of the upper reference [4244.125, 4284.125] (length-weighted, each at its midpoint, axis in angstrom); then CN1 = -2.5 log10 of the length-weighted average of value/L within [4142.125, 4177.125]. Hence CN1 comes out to 0.07 mag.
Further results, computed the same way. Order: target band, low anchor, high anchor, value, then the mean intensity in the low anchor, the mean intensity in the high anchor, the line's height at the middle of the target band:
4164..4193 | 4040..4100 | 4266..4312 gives -0.08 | 8.83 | 8.2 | 8.52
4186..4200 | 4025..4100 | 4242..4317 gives -0.06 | 8.71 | 8.79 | 8.76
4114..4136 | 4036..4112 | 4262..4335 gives -0.06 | 9.02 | 9.33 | 9.09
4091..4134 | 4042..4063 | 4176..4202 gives -0.13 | 8.34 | 9.09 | 8.67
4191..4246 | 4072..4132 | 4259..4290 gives 0.04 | 9.82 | 9.14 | 9.36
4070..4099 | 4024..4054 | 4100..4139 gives -0.06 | 8.3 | 9.65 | 9.06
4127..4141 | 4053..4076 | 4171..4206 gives -0.06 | 7.81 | 9.02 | 8.49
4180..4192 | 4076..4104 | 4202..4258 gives 0.03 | 9.91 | 8.96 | 9.26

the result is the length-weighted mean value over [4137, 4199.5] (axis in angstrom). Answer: 9.27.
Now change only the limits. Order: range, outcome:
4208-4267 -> 9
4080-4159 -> 9.7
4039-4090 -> 8.56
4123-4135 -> 8.99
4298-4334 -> 9.37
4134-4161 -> 9.05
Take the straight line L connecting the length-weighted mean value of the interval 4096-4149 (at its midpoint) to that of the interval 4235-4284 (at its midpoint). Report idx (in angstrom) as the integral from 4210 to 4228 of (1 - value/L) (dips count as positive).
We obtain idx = 1.5 angstrom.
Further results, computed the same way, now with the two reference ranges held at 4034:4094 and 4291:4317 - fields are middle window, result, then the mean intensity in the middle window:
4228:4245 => -1.3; 8.88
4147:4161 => -1.6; 9.46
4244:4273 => -3.1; 9.08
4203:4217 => -2.9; 10.1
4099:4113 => -1.4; 9.51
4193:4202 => -0.6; 8.93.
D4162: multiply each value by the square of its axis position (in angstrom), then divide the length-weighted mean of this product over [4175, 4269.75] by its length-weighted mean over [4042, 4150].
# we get 1.07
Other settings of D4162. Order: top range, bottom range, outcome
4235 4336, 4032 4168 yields 1.12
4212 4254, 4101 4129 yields 0.91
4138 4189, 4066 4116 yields 1.00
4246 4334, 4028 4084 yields 1.26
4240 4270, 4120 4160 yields 1.10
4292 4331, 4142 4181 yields 1.05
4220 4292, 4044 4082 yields 1.20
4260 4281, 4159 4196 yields 1.01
